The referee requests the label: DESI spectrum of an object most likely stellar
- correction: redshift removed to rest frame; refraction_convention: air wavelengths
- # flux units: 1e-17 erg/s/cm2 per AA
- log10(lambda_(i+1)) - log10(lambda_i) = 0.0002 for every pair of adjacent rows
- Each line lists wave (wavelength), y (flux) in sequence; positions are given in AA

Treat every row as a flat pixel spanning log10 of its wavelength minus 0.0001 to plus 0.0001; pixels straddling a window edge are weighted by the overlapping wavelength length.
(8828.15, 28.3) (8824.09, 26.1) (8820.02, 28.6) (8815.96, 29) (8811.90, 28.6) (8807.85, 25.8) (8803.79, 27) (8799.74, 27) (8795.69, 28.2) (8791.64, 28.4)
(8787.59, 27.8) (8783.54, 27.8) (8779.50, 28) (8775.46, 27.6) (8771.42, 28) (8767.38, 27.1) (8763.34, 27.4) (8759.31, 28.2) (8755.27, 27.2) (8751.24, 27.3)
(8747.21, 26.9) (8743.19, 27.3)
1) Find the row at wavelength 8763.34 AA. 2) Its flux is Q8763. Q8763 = 27.4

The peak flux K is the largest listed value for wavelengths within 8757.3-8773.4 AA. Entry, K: 28.2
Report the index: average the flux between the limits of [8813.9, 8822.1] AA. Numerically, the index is 28.8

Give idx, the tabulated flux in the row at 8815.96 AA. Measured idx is 29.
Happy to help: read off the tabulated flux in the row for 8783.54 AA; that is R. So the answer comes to 27.8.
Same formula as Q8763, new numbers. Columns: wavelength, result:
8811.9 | 28.6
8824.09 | 26.1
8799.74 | 27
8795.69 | 28.2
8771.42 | 28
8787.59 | 27.8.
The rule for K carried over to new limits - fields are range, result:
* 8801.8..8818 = 29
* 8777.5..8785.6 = 28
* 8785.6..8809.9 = 28.4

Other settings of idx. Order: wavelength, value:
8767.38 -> 27.1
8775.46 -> 27.6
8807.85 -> 25.8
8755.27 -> 27.2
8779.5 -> 28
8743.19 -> 27.3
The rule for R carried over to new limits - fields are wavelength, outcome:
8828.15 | 28.3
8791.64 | 28.4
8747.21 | 26.9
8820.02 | 28.6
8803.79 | 27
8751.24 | 27.3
